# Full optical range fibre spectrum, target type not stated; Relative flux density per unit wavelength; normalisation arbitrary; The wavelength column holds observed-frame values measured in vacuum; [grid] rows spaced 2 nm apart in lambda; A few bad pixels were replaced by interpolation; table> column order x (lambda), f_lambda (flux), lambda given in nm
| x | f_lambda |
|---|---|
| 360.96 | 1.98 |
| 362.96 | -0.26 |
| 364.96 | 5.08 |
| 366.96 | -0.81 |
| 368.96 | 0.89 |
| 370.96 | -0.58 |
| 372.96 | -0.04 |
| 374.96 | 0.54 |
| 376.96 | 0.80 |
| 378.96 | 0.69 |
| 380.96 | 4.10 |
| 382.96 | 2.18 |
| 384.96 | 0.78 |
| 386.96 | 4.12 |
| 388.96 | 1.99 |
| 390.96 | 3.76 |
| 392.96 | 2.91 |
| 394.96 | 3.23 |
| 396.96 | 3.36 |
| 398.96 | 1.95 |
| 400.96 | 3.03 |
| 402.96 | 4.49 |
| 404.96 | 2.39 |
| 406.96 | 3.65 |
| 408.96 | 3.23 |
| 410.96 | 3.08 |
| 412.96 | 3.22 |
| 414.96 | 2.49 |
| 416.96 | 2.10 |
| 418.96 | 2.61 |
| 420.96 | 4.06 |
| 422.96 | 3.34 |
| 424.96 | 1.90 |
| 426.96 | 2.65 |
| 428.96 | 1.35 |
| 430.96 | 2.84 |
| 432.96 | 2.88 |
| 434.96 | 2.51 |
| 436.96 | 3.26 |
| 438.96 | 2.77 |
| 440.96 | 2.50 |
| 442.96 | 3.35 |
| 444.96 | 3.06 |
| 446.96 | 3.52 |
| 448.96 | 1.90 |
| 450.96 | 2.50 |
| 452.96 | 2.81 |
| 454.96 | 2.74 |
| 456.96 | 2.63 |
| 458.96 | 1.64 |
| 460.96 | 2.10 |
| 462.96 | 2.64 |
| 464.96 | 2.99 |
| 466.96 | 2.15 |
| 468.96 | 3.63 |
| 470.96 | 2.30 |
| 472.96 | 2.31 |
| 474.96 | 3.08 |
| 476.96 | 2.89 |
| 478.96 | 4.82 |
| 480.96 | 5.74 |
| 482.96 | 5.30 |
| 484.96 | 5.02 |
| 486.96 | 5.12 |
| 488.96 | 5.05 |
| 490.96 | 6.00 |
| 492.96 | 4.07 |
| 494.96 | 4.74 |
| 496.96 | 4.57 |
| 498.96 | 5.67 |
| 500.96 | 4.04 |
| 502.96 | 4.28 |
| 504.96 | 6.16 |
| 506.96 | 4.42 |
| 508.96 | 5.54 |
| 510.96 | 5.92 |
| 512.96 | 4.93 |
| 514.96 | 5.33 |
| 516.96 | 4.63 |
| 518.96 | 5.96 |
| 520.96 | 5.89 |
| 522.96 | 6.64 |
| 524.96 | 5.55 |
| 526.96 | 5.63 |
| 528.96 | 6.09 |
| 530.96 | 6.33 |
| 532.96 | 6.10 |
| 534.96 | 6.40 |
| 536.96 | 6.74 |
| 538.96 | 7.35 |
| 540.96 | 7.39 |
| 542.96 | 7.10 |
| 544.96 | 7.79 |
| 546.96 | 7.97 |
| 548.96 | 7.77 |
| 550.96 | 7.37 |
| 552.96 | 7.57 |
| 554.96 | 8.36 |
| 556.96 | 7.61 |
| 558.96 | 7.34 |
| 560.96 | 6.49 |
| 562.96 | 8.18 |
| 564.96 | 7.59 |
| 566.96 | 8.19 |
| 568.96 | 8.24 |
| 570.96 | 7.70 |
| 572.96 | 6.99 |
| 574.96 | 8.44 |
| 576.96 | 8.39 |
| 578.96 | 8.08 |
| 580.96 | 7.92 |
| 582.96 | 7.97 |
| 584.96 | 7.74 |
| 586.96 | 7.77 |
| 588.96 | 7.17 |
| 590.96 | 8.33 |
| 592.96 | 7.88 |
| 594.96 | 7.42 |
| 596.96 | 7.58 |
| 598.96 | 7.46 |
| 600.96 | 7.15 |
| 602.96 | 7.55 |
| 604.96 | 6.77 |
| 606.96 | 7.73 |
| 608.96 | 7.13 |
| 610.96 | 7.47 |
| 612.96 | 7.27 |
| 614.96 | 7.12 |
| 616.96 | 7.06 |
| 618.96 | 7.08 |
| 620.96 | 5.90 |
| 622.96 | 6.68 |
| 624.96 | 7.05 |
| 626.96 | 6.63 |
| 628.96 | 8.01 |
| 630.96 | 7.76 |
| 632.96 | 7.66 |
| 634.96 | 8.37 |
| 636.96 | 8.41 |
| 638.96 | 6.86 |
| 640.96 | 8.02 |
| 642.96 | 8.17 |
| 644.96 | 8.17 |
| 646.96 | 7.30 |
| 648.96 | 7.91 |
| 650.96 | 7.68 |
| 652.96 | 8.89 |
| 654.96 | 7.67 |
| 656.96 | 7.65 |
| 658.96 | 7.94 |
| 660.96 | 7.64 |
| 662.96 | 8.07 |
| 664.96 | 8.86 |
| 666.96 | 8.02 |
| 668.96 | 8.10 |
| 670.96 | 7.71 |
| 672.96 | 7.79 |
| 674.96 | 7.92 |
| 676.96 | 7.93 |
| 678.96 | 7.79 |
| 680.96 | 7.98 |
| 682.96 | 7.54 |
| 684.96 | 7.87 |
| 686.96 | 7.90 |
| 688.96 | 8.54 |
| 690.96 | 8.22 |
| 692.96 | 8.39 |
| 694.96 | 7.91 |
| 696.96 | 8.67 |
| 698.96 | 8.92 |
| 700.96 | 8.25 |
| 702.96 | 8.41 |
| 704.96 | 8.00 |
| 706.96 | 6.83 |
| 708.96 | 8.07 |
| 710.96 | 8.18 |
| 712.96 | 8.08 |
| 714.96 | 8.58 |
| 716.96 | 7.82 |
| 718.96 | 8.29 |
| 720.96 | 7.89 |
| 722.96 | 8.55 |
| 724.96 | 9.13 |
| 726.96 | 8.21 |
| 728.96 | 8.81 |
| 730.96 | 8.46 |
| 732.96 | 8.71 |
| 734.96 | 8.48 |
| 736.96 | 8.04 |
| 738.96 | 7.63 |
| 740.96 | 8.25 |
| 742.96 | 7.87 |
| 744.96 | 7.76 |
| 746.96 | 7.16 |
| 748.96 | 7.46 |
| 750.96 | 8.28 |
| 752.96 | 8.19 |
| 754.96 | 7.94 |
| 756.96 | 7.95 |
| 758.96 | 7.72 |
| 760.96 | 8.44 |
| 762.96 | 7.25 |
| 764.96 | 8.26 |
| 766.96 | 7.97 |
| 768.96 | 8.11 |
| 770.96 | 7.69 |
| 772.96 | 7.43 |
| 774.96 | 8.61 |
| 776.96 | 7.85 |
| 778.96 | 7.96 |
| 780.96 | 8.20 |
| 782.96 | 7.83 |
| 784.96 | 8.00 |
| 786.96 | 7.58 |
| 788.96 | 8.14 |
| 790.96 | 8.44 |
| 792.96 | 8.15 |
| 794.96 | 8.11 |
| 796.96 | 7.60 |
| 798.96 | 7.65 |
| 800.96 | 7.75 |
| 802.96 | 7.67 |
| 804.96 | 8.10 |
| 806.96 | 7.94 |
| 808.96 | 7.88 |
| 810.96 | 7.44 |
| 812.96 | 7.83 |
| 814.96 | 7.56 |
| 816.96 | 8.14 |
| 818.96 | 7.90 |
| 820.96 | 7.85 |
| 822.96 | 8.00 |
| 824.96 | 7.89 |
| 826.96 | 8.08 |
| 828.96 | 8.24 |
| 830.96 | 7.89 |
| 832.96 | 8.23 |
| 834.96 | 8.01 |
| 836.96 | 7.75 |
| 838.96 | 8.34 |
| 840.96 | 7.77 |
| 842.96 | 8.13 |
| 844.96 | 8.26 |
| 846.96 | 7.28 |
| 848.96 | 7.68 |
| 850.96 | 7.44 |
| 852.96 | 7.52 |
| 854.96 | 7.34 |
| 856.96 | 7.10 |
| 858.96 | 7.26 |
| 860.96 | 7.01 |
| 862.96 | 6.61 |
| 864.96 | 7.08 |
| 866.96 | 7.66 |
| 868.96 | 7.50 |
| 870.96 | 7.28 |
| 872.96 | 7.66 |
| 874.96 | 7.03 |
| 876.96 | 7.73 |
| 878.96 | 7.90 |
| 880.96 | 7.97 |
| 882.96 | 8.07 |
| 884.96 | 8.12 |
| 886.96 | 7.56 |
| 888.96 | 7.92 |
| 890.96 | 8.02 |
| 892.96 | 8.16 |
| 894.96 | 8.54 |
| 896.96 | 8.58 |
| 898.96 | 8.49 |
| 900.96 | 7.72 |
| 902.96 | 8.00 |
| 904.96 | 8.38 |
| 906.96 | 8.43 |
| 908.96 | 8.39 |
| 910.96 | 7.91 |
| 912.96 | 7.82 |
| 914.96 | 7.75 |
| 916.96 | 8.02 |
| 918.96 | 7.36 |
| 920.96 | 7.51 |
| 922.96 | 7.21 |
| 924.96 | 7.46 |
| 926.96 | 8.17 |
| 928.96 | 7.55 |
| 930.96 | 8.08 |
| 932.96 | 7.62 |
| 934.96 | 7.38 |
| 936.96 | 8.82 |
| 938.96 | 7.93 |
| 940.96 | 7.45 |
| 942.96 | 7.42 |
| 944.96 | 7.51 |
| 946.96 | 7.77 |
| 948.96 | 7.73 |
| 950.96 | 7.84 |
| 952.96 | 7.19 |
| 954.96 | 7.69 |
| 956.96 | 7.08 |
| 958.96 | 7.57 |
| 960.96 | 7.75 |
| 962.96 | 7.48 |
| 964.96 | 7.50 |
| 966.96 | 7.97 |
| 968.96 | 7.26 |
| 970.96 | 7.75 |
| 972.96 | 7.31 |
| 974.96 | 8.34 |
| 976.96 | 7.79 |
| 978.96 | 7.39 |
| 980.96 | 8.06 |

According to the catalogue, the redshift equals 0.20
